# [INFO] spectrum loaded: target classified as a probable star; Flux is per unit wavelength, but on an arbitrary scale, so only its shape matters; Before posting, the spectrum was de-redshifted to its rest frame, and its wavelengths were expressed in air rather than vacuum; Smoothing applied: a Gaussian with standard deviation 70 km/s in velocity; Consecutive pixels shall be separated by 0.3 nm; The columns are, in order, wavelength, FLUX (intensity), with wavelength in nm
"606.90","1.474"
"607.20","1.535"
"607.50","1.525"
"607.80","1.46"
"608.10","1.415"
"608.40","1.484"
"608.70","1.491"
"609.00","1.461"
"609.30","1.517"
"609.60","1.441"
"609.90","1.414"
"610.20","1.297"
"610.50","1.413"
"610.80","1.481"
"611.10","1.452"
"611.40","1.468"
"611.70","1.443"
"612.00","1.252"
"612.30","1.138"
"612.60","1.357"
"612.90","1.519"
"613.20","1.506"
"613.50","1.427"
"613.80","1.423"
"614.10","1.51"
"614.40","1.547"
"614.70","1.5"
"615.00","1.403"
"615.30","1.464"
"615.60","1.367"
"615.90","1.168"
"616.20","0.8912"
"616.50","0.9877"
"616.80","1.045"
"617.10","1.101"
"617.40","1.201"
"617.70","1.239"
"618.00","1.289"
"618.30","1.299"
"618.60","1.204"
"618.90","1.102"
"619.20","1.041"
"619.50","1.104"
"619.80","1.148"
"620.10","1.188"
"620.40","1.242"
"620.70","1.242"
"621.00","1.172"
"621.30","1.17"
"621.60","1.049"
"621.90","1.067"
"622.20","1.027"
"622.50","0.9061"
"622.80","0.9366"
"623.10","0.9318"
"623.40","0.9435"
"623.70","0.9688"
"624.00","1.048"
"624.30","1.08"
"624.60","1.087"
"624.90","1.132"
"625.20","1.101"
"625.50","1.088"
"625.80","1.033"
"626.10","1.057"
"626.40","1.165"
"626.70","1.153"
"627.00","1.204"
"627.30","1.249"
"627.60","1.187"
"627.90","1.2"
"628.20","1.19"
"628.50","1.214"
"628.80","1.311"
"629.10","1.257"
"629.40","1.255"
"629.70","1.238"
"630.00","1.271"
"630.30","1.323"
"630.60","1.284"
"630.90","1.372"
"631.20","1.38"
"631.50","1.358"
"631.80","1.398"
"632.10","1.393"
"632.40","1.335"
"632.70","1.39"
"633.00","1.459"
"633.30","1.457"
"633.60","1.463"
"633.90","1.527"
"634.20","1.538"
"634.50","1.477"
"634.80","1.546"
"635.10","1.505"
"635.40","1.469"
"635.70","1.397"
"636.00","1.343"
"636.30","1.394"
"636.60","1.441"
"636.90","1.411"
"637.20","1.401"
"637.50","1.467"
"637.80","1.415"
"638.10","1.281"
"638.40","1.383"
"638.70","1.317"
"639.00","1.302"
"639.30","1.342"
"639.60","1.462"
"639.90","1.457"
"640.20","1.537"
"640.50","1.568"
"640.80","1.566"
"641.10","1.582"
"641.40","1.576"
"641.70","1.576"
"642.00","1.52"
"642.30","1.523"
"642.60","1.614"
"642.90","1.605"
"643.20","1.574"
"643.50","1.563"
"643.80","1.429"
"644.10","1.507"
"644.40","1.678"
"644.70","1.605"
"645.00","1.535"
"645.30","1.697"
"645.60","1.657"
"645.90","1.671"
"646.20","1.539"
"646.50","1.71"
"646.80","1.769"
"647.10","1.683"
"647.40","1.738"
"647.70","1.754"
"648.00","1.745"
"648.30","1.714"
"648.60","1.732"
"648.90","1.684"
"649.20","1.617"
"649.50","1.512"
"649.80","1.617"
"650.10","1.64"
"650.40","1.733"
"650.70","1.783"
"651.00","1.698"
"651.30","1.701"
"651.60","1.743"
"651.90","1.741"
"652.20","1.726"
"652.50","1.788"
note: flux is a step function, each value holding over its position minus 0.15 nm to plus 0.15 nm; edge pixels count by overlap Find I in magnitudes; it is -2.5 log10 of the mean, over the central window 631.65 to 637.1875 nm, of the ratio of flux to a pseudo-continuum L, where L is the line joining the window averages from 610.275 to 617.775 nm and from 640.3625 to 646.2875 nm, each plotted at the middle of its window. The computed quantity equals 0.05 mag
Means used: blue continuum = 1.33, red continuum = 1.58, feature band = 1.44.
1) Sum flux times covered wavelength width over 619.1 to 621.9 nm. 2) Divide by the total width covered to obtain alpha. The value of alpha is 1.15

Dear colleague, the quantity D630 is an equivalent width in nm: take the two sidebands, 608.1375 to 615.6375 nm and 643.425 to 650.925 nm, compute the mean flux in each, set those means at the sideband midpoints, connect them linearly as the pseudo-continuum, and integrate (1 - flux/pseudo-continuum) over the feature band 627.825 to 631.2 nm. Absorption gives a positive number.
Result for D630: 0.59 nm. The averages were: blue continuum 1.43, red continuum 1.65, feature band 1.27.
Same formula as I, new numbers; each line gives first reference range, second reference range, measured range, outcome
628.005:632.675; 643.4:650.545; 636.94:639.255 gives 0.07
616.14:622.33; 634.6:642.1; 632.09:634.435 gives -0.06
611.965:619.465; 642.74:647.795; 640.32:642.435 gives 0.02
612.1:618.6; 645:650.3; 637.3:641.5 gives 0.10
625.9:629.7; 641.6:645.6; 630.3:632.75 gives -0.06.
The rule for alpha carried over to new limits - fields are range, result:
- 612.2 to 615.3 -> 1.44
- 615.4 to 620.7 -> 1.16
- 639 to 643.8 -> 1.53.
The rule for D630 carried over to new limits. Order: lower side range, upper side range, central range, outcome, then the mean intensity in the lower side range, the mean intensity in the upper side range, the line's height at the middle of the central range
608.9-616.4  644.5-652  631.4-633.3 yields 0.19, 1.39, 1.68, 1.55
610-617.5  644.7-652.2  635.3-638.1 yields 0.28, 1.34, 1.68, 1.57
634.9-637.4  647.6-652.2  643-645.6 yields 0.01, 1.42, 1.69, 1.58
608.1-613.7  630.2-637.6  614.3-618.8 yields 0.56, 1.42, 1.42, 1.42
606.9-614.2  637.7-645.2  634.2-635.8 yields 0.00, 1.43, 1.5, 1.49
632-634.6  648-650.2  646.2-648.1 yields -0.11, 1.45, 1.65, 1.63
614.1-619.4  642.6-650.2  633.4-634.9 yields -0.04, 1.23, 1.64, 1.47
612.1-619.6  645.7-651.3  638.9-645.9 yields 0.27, 1.27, 1.69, 1.61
